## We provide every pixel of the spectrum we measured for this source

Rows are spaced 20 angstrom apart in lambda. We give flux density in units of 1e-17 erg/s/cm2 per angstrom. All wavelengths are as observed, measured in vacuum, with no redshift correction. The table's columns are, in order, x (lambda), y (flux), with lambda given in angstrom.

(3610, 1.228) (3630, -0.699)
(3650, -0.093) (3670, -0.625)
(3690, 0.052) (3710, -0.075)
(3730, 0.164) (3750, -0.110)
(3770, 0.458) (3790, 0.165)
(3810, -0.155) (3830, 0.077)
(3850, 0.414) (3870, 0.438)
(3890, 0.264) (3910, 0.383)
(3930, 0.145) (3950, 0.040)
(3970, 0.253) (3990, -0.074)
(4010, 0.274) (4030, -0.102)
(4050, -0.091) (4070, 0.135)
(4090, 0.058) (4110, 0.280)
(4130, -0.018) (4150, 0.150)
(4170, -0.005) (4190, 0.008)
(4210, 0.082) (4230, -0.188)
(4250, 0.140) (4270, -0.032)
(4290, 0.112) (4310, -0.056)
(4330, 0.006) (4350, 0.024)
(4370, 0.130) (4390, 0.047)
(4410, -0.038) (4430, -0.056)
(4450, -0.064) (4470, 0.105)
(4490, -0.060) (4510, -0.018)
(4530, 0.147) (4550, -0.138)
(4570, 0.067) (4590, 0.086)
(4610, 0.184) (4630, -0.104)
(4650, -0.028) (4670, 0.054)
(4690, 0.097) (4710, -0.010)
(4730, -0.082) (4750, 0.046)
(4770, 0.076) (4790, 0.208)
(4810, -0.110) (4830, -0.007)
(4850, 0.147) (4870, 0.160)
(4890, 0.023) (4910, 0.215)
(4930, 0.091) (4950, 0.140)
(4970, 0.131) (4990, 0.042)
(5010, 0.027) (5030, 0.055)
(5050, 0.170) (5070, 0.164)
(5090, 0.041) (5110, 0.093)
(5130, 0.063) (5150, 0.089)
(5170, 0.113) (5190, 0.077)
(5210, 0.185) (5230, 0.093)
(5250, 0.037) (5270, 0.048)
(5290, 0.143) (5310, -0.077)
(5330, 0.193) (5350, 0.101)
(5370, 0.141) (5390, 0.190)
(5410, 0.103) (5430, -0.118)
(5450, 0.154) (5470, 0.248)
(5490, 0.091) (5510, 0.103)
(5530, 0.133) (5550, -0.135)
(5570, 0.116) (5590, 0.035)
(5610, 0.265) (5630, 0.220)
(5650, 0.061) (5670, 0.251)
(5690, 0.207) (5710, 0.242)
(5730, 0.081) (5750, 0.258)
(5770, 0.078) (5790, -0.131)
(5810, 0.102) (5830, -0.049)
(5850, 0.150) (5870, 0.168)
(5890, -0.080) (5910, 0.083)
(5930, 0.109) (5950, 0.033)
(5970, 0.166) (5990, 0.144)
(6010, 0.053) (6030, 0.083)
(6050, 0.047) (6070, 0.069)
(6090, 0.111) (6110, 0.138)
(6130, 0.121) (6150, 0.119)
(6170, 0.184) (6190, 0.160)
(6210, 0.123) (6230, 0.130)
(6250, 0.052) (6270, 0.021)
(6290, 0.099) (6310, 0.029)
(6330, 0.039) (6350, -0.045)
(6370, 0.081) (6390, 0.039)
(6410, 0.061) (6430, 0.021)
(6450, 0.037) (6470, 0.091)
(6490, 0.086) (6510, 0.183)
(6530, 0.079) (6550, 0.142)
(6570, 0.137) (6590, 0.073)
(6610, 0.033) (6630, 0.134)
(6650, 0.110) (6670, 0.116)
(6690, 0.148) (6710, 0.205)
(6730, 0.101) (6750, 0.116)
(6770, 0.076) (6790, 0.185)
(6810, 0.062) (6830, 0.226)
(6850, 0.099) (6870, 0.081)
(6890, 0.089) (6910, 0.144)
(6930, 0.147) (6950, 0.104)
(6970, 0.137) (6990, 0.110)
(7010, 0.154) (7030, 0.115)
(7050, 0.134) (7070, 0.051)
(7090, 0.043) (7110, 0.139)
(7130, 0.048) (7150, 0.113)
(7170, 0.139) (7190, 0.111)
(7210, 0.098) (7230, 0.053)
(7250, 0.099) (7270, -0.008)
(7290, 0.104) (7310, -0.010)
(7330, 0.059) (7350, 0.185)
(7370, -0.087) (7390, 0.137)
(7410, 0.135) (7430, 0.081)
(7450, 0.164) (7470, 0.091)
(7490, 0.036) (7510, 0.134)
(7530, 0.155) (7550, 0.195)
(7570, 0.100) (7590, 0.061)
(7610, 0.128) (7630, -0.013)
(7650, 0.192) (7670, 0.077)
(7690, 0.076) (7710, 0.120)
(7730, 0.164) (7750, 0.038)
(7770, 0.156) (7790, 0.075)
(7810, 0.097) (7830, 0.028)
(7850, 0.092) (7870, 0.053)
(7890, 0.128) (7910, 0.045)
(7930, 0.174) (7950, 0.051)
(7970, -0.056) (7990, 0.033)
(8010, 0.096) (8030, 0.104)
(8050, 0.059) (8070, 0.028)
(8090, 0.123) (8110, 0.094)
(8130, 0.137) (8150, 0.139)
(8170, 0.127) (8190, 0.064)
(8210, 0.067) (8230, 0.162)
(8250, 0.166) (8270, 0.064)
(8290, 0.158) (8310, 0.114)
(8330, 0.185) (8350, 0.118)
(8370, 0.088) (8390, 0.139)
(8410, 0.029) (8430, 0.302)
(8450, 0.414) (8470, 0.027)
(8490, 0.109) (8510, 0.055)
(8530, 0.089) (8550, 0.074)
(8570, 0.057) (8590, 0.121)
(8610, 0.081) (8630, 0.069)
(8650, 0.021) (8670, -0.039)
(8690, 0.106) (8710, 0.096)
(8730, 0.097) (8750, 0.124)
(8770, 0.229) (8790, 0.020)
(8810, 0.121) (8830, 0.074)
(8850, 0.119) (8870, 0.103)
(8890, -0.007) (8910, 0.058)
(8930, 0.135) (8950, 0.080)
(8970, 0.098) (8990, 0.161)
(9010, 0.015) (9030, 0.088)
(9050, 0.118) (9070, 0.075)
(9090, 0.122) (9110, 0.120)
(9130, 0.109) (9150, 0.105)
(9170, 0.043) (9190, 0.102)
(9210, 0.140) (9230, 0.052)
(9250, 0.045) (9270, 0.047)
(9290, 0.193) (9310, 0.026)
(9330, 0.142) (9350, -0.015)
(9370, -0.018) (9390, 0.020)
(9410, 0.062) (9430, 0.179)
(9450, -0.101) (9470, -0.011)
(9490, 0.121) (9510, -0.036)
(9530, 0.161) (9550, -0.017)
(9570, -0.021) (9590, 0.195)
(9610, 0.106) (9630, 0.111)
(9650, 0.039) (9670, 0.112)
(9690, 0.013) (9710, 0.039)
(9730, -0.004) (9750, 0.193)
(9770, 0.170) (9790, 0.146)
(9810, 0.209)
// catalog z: 1.264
